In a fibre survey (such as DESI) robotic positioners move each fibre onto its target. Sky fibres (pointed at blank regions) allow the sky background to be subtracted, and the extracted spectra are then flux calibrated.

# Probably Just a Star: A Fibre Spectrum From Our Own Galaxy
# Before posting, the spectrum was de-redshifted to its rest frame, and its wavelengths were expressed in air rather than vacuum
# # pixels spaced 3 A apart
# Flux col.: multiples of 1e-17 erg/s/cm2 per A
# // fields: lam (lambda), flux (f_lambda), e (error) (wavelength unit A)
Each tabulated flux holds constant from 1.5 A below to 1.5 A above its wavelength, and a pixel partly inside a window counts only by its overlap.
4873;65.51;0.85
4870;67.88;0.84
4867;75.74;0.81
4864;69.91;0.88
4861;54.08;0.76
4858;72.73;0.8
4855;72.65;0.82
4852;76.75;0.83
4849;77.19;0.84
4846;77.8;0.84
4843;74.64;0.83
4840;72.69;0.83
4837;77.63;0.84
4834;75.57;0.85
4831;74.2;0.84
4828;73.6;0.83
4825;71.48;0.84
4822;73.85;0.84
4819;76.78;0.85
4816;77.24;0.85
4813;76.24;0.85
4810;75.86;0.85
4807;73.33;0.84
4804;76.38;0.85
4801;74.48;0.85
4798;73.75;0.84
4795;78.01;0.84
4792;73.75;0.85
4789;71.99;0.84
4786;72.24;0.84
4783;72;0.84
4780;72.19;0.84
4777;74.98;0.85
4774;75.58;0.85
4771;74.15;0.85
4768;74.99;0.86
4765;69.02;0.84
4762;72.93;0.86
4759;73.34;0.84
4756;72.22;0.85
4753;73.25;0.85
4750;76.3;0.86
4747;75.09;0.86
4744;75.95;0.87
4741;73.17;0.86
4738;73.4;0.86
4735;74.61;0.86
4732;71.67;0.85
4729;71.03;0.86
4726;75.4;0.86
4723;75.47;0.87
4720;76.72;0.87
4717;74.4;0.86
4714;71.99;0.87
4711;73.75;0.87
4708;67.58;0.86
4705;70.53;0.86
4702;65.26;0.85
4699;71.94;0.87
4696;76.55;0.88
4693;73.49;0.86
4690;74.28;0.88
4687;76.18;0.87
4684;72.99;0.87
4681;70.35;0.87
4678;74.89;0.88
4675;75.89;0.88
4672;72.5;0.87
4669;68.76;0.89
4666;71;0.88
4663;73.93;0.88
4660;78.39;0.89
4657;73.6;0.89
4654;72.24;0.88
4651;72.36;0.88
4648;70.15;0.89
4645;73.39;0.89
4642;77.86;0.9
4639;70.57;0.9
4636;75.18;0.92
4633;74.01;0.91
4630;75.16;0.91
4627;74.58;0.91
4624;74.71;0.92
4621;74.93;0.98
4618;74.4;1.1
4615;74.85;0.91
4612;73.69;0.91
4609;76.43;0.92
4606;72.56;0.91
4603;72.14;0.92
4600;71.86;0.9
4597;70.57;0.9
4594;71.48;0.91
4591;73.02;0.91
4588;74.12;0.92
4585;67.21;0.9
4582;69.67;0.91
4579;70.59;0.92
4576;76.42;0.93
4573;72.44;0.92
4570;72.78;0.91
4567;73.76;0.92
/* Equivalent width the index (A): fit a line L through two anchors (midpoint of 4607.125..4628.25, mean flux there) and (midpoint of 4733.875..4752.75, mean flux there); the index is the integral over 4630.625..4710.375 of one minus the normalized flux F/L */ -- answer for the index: 2.0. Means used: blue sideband 74.8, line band 72.9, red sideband 74.7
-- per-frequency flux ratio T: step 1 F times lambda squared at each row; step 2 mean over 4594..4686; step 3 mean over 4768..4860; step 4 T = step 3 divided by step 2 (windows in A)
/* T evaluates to 1.1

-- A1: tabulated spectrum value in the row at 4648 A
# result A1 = 70.15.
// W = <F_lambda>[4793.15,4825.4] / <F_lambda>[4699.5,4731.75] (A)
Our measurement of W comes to 1.04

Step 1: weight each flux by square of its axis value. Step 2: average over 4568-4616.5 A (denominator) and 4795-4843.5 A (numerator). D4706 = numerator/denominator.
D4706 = 1.1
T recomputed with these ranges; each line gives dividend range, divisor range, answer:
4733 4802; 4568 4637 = 1.08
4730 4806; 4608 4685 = 1.05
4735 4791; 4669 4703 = 1.04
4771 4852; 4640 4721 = 1.08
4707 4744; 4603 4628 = 1.04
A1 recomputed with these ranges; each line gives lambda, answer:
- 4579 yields 70.59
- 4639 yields 70.57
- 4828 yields 73.6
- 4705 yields 70.53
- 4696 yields 76.55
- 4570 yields 72.78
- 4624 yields 74.71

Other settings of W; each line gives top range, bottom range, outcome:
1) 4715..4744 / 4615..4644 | 0.99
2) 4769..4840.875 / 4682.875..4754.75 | 1.02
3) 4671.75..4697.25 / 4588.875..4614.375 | 1.02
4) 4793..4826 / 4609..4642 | 1.01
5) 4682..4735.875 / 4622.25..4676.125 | 0.99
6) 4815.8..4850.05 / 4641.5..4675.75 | 1.03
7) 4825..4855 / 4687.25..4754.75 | 1.03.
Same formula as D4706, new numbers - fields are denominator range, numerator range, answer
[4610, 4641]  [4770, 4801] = 1.06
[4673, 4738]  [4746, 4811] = 1.04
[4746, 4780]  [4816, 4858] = 1.05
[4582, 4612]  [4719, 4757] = 1.09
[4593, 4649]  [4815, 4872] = 1.09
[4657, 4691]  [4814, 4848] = 1.09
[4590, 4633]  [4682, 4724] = 1.03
